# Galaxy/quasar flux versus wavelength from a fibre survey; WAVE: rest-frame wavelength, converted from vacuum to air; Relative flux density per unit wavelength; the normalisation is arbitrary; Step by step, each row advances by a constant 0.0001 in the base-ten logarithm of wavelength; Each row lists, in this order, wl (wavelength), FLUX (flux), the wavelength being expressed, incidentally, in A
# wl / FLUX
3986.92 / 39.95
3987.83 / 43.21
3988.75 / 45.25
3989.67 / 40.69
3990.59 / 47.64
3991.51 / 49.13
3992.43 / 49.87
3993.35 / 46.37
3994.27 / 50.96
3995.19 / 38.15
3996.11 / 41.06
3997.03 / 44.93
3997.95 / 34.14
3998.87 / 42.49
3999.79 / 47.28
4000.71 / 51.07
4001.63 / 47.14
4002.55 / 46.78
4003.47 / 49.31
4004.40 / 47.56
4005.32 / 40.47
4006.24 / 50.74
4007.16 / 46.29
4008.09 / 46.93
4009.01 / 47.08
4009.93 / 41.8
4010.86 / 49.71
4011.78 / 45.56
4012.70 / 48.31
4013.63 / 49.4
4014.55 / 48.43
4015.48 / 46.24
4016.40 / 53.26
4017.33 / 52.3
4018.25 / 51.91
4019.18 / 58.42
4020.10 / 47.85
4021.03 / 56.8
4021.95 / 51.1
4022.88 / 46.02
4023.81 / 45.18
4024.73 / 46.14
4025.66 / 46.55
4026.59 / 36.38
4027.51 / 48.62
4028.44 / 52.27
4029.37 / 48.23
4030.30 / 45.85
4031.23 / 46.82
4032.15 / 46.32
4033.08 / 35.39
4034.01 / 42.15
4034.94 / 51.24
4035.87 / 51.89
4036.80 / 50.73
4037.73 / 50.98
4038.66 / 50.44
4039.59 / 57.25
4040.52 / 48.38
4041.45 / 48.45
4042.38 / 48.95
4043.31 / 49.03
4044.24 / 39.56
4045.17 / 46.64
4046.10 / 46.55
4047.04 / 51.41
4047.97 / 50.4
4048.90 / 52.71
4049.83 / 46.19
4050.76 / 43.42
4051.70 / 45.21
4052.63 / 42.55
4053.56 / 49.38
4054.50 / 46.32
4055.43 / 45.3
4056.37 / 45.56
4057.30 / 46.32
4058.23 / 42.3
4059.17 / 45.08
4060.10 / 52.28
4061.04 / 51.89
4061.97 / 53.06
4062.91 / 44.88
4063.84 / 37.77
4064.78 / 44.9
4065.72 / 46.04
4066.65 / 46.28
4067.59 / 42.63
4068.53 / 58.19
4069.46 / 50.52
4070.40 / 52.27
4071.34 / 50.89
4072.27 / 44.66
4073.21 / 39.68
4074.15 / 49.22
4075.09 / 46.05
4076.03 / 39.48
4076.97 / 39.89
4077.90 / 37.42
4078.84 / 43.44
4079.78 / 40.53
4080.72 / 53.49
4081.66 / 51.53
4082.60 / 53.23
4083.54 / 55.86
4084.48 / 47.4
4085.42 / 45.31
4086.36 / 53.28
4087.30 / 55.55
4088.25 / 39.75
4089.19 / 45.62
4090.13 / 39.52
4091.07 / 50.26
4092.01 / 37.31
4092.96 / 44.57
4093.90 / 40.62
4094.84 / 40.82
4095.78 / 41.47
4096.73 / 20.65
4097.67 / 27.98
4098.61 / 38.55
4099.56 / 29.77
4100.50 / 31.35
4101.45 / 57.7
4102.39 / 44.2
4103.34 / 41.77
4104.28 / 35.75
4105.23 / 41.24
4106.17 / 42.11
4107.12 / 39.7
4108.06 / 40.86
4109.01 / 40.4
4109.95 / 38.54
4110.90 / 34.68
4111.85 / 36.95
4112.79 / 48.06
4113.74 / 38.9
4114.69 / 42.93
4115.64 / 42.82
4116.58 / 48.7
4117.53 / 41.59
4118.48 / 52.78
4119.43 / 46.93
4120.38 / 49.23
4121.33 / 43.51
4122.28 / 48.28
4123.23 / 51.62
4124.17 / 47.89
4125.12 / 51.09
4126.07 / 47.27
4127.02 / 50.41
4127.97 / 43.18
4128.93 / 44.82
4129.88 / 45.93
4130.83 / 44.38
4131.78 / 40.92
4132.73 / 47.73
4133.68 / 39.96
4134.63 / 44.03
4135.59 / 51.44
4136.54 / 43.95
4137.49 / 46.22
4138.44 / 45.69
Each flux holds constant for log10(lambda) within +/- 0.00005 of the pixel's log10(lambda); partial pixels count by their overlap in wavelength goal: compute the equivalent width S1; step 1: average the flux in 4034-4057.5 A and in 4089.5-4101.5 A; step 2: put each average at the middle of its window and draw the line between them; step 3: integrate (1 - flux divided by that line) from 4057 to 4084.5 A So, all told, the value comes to -2.6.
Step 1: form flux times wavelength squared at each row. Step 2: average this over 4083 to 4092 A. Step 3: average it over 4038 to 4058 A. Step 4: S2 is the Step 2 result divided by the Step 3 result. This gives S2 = 1.0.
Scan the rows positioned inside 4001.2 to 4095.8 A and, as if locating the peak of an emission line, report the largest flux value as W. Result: 58.42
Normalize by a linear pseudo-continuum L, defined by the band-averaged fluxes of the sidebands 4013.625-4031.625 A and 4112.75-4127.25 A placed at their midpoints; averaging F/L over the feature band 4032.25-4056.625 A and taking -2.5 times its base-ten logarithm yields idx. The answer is 0.02 mag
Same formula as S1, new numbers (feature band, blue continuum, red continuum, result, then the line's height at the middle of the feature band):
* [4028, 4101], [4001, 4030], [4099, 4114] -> -3.0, 43.8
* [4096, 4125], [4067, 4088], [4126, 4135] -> 2.6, 45.8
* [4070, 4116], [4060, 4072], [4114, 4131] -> 4.8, 47.6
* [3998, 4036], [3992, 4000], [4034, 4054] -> -1.4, 45.8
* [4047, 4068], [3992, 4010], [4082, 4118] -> -1.4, 43.6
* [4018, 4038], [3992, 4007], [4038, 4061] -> -0.5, 46.7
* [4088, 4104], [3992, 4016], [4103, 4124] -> 1.5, 43.6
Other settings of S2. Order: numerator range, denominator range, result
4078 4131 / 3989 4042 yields 0.96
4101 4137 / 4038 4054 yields 0.96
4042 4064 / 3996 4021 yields 1.01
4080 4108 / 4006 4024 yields 0.91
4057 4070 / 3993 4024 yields 1.03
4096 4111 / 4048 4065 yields 0.84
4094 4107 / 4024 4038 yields 0.85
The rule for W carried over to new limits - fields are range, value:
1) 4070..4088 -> 55.86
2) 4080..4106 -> 57.7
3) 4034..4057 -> 57.25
